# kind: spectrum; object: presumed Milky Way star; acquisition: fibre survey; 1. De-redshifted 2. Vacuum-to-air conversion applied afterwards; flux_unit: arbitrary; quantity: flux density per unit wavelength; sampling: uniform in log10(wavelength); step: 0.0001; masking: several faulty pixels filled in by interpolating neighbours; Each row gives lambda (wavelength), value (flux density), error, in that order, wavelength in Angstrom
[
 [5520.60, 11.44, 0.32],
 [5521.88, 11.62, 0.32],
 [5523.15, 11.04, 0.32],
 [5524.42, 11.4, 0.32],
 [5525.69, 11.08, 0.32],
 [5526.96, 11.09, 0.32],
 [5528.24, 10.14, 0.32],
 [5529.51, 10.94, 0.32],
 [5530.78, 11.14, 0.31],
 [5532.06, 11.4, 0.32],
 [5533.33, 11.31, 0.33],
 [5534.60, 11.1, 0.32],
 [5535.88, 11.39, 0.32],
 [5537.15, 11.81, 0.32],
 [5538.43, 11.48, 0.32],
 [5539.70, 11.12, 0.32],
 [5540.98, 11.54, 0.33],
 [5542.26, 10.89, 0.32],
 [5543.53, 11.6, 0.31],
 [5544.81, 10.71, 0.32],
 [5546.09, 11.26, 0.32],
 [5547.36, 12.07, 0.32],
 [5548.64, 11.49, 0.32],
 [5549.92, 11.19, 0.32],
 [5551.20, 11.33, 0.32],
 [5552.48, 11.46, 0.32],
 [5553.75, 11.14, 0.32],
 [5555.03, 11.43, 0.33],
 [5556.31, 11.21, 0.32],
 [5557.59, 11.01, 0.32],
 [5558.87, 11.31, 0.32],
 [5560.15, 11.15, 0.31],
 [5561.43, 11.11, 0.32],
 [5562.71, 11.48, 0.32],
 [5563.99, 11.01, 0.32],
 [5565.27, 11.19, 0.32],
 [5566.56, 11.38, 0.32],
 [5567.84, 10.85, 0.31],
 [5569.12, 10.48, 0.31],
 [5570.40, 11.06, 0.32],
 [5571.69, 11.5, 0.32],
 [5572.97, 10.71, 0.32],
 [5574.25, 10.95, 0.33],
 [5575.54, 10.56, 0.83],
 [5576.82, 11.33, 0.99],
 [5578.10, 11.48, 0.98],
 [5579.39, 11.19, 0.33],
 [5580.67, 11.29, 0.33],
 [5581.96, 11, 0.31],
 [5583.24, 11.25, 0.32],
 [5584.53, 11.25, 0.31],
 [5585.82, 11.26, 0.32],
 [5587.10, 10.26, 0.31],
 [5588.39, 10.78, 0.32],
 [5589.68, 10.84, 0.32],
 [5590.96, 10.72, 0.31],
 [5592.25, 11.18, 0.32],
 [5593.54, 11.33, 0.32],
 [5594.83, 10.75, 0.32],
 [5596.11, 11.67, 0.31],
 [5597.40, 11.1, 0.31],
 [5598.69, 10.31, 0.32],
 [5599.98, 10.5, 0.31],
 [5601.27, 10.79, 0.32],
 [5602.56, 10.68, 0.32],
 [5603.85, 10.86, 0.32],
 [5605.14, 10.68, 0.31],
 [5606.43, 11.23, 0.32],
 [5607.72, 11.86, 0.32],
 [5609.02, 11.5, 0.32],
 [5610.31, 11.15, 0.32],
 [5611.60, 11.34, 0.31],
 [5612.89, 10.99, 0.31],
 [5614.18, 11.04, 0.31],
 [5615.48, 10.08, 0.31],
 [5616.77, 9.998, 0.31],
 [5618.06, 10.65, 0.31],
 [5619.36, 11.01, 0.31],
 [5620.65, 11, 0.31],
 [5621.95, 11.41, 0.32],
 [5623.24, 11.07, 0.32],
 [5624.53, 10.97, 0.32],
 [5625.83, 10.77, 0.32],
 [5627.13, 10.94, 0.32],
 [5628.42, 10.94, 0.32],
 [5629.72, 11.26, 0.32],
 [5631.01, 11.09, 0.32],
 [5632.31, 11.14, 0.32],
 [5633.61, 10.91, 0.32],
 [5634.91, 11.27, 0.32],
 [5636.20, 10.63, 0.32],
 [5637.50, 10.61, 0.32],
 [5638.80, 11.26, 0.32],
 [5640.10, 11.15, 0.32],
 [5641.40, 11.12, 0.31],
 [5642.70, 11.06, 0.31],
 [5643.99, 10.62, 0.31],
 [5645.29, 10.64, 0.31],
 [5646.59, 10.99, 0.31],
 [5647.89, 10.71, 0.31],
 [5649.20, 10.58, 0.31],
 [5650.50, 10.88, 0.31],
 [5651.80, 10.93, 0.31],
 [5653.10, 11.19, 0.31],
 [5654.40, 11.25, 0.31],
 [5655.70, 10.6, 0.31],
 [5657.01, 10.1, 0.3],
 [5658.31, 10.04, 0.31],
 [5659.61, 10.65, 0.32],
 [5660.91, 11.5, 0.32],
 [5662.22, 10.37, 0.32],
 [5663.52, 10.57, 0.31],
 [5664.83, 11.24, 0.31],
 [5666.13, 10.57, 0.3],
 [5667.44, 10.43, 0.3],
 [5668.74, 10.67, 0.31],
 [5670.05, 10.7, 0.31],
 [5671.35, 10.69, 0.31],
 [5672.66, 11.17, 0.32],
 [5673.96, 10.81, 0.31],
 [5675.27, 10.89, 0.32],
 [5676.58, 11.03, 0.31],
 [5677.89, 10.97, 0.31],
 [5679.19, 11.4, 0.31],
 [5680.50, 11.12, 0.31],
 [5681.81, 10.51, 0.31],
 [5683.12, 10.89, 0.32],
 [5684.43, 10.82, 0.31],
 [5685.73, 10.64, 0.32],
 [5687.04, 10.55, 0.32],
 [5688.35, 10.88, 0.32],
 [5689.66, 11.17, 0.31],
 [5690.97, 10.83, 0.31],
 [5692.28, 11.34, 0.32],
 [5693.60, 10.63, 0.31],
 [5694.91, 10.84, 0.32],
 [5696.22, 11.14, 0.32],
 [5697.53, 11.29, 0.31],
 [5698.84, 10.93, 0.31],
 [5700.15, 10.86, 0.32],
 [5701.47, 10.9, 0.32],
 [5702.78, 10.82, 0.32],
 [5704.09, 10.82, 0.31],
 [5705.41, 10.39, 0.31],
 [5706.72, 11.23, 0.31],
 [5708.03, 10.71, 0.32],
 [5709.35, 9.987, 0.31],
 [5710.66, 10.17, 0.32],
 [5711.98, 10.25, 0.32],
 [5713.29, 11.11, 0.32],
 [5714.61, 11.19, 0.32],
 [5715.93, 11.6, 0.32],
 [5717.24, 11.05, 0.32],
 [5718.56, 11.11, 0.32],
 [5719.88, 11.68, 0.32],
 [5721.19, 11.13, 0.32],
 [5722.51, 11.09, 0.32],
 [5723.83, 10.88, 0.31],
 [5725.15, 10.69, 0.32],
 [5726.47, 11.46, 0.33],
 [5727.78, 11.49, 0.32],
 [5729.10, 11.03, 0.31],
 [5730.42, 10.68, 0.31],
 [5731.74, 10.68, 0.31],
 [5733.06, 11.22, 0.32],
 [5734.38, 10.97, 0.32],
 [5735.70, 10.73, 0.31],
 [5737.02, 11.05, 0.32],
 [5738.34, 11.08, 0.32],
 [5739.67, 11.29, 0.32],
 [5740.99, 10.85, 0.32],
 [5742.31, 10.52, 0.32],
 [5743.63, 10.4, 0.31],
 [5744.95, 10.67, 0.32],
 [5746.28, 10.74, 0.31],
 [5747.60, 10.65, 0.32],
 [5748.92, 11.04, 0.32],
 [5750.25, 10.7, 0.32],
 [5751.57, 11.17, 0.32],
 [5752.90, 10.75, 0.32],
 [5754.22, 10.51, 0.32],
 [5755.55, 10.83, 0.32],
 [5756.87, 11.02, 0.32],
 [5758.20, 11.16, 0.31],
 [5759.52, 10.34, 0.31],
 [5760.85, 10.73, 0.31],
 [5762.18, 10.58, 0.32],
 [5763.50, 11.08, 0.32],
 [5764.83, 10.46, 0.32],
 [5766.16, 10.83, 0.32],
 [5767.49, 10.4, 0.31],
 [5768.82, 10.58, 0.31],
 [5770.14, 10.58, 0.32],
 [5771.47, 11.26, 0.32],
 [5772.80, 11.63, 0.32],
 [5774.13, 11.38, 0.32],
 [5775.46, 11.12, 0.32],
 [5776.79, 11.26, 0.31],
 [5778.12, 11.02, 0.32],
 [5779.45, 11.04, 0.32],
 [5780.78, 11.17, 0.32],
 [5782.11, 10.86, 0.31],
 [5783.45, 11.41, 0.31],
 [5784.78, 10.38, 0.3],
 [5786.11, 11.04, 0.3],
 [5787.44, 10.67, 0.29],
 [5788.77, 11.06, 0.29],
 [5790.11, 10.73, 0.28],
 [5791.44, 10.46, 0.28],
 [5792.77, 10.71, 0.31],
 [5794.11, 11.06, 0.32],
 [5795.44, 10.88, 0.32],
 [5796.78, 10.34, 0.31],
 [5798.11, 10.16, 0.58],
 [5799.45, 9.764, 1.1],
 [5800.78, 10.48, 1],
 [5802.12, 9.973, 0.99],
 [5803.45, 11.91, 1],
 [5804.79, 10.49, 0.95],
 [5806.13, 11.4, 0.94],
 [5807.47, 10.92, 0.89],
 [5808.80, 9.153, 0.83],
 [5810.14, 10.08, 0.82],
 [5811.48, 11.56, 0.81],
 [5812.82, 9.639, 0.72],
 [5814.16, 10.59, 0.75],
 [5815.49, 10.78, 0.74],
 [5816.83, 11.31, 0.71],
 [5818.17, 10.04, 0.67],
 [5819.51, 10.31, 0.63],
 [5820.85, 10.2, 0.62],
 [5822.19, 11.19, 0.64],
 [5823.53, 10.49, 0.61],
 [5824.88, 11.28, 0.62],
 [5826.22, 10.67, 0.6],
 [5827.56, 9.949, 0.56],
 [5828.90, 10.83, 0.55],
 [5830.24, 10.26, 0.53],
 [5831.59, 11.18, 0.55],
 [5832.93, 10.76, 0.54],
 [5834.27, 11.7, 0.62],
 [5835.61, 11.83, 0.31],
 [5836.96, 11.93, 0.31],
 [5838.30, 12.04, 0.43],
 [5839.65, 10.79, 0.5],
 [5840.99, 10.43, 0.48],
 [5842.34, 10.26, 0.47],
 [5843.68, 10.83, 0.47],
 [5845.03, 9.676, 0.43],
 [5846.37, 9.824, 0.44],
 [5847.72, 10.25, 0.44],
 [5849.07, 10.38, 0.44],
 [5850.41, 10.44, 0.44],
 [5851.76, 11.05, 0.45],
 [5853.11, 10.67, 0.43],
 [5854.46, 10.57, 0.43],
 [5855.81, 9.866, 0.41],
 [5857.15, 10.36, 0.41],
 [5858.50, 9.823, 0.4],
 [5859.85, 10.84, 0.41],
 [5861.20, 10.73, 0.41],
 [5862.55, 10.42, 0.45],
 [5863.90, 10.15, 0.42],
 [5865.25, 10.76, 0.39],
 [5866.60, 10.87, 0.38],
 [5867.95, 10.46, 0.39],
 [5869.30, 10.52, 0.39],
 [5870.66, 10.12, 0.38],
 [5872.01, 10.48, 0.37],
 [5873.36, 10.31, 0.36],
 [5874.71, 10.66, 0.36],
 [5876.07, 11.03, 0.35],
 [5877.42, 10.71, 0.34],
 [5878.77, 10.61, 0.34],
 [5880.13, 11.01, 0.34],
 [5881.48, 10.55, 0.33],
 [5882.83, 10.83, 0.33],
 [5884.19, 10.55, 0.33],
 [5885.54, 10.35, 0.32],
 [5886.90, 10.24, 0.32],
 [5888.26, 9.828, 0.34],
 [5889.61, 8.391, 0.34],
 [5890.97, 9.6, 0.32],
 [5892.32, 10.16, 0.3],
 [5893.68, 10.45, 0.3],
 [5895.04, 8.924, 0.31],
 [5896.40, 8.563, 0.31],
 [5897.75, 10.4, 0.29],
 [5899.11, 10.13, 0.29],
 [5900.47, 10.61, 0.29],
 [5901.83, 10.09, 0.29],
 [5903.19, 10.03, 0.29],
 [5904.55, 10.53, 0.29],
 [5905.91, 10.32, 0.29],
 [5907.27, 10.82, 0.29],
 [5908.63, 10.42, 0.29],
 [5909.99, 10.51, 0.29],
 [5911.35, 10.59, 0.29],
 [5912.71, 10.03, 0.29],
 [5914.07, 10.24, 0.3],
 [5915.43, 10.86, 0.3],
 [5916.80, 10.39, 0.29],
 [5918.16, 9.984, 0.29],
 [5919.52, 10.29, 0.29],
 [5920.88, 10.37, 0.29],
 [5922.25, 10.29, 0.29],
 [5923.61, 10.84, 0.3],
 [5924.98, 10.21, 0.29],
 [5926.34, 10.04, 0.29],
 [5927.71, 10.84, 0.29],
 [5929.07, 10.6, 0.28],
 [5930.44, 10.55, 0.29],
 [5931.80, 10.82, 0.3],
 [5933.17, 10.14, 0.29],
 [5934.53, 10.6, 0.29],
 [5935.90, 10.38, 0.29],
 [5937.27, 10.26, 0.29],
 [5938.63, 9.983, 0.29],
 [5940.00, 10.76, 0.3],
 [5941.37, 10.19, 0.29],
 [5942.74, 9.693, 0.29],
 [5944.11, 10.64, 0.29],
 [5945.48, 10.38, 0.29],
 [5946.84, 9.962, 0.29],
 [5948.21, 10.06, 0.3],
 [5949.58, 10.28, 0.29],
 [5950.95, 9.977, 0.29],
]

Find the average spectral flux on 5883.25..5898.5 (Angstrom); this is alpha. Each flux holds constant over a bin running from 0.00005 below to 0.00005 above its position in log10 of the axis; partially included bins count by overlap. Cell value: 9.79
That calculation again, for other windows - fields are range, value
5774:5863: 10.7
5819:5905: 10.5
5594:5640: 11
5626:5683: 10.9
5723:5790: 10.9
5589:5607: 10.9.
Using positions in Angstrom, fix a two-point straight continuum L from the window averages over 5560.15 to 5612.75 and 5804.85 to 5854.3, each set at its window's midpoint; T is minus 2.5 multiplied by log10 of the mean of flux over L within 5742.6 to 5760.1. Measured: 0.00 mag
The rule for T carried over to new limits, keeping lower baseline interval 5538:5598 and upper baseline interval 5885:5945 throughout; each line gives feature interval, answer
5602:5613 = -0.01 mag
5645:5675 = 0.02 mag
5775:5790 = -0.04 mag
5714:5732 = -0.04 mag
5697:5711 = 0.00 mag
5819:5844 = -0.05 mag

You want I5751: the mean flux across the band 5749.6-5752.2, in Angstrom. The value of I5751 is 11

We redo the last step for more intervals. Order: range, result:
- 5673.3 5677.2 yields 10.9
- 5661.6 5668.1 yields 10.6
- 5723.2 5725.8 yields 10.8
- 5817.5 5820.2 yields 10.2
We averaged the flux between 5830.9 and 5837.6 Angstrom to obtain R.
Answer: 11.5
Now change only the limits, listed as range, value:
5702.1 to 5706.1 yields 10.7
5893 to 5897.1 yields 9.32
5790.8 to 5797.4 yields 10.7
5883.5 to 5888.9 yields 10.2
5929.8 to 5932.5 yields 10.7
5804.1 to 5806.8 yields 10.9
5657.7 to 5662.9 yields 10.7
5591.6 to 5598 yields 11.2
